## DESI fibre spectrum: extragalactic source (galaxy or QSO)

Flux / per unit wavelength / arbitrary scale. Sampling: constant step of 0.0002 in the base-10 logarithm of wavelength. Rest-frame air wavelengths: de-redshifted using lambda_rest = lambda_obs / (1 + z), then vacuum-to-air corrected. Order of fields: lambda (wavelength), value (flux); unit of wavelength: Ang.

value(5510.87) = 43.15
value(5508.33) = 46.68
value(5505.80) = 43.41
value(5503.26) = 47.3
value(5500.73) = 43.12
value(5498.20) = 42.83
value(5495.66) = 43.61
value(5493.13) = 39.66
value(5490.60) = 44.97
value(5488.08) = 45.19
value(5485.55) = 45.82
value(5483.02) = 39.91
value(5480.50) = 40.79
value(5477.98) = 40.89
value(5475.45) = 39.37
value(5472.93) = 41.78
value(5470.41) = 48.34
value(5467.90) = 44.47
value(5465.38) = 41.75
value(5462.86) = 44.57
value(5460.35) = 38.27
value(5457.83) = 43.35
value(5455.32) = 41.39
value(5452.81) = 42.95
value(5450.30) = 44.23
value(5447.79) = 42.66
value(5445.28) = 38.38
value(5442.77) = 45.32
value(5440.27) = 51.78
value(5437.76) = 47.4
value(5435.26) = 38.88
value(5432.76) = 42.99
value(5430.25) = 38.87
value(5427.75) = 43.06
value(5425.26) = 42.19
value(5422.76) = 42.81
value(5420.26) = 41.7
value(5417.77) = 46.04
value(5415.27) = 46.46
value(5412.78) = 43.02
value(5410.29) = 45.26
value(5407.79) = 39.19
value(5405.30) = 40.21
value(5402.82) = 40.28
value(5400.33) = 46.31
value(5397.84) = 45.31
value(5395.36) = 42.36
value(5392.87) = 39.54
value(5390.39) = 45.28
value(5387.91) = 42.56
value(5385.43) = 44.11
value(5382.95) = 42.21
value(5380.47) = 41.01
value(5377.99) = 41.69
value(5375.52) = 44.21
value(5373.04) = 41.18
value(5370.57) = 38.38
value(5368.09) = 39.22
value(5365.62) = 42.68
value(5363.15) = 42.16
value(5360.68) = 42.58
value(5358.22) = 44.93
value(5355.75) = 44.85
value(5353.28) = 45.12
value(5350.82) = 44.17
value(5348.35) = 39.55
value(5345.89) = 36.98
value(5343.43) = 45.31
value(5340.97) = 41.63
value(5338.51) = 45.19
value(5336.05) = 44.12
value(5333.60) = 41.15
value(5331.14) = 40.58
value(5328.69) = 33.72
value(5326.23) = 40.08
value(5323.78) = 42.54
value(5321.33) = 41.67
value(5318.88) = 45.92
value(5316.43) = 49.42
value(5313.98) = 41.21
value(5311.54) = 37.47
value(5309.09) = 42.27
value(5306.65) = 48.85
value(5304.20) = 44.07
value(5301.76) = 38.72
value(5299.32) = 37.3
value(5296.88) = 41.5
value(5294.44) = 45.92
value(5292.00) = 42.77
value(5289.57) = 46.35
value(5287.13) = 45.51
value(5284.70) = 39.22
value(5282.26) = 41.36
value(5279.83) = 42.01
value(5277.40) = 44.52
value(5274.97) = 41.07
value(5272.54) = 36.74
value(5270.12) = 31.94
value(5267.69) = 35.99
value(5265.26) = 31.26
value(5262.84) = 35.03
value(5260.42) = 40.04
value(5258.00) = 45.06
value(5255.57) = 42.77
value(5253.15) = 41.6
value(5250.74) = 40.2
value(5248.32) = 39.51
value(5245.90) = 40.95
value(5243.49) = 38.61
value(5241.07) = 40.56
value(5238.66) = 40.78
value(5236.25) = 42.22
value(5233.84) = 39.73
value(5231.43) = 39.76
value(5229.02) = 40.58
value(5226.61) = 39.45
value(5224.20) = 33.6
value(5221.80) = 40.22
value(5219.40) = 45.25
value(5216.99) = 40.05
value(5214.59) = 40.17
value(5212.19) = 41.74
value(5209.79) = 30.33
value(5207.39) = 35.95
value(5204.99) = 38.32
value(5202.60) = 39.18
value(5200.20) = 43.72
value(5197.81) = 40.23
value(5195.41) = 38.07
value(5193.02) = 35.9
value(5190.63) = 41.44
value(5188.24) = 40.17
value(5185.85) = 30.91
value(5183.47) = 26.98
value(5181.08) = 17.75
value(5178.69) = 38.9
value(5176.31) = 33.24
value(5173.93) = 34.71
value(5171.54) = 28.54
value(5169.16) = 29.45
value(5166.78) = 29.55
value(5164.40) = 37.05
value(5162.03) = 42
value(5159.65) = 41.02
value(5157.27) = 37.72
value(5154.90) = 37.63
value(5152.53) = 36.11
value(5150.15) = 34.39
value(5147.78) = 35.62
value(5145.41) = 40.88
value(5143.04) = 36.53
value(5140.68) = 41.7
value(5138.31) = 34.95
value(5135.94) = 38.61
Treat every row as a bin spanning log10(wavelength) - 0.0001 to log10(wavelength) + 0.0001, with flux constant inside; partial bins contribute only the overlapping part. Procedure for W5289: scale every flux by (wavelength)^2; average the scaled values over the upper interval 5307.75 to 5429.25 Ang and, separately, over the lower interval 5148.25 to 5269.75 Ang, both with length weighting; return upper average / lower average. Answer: 1.20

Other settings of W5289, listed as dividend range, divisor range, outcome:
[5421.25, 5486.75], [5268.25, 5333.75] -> 1.09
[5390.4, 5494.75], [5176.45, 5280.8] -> 1.21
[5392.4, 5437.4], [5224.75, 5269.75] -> 1.15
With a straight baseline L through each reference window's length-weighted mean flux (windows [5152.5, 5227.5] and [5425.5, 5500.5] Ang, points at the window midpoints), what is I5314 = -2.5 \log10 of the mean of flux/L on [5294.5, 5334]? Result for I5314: -0.07 mag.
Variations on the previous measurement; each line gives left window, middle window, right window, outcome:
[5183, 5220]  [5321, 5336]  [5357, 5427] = 0.02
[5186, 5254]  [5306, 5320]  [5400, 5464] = -0.08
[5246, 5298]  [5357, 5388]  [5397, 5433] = 0.00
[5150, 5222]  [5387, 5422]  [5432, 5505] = -0.04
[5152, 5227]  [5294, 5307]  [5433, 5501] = -0.08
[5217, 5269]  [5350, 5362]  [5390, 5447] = -0.06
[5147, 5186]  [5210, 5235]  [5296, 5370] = -0.09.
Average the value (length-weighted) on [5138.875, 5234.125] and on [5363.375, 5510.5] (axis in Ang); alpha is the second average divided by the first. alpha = 1.2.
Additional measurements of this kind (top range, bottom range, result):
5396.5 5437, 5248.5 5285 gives 1.09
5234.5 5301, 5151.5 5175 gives 1.14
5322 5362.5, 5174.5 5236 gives 1.13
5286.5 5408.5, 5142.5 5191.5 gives 1.22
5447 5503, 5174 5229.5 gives 1.16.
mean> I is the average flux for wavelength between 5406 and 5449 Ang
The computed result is 43.2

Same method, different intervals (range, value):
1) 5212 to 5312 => 40.6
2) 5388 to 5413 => 42.7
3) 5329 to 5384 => 42.1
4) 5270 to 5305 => 41.5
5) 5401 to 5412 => 41.6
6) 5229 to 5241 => 40.6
